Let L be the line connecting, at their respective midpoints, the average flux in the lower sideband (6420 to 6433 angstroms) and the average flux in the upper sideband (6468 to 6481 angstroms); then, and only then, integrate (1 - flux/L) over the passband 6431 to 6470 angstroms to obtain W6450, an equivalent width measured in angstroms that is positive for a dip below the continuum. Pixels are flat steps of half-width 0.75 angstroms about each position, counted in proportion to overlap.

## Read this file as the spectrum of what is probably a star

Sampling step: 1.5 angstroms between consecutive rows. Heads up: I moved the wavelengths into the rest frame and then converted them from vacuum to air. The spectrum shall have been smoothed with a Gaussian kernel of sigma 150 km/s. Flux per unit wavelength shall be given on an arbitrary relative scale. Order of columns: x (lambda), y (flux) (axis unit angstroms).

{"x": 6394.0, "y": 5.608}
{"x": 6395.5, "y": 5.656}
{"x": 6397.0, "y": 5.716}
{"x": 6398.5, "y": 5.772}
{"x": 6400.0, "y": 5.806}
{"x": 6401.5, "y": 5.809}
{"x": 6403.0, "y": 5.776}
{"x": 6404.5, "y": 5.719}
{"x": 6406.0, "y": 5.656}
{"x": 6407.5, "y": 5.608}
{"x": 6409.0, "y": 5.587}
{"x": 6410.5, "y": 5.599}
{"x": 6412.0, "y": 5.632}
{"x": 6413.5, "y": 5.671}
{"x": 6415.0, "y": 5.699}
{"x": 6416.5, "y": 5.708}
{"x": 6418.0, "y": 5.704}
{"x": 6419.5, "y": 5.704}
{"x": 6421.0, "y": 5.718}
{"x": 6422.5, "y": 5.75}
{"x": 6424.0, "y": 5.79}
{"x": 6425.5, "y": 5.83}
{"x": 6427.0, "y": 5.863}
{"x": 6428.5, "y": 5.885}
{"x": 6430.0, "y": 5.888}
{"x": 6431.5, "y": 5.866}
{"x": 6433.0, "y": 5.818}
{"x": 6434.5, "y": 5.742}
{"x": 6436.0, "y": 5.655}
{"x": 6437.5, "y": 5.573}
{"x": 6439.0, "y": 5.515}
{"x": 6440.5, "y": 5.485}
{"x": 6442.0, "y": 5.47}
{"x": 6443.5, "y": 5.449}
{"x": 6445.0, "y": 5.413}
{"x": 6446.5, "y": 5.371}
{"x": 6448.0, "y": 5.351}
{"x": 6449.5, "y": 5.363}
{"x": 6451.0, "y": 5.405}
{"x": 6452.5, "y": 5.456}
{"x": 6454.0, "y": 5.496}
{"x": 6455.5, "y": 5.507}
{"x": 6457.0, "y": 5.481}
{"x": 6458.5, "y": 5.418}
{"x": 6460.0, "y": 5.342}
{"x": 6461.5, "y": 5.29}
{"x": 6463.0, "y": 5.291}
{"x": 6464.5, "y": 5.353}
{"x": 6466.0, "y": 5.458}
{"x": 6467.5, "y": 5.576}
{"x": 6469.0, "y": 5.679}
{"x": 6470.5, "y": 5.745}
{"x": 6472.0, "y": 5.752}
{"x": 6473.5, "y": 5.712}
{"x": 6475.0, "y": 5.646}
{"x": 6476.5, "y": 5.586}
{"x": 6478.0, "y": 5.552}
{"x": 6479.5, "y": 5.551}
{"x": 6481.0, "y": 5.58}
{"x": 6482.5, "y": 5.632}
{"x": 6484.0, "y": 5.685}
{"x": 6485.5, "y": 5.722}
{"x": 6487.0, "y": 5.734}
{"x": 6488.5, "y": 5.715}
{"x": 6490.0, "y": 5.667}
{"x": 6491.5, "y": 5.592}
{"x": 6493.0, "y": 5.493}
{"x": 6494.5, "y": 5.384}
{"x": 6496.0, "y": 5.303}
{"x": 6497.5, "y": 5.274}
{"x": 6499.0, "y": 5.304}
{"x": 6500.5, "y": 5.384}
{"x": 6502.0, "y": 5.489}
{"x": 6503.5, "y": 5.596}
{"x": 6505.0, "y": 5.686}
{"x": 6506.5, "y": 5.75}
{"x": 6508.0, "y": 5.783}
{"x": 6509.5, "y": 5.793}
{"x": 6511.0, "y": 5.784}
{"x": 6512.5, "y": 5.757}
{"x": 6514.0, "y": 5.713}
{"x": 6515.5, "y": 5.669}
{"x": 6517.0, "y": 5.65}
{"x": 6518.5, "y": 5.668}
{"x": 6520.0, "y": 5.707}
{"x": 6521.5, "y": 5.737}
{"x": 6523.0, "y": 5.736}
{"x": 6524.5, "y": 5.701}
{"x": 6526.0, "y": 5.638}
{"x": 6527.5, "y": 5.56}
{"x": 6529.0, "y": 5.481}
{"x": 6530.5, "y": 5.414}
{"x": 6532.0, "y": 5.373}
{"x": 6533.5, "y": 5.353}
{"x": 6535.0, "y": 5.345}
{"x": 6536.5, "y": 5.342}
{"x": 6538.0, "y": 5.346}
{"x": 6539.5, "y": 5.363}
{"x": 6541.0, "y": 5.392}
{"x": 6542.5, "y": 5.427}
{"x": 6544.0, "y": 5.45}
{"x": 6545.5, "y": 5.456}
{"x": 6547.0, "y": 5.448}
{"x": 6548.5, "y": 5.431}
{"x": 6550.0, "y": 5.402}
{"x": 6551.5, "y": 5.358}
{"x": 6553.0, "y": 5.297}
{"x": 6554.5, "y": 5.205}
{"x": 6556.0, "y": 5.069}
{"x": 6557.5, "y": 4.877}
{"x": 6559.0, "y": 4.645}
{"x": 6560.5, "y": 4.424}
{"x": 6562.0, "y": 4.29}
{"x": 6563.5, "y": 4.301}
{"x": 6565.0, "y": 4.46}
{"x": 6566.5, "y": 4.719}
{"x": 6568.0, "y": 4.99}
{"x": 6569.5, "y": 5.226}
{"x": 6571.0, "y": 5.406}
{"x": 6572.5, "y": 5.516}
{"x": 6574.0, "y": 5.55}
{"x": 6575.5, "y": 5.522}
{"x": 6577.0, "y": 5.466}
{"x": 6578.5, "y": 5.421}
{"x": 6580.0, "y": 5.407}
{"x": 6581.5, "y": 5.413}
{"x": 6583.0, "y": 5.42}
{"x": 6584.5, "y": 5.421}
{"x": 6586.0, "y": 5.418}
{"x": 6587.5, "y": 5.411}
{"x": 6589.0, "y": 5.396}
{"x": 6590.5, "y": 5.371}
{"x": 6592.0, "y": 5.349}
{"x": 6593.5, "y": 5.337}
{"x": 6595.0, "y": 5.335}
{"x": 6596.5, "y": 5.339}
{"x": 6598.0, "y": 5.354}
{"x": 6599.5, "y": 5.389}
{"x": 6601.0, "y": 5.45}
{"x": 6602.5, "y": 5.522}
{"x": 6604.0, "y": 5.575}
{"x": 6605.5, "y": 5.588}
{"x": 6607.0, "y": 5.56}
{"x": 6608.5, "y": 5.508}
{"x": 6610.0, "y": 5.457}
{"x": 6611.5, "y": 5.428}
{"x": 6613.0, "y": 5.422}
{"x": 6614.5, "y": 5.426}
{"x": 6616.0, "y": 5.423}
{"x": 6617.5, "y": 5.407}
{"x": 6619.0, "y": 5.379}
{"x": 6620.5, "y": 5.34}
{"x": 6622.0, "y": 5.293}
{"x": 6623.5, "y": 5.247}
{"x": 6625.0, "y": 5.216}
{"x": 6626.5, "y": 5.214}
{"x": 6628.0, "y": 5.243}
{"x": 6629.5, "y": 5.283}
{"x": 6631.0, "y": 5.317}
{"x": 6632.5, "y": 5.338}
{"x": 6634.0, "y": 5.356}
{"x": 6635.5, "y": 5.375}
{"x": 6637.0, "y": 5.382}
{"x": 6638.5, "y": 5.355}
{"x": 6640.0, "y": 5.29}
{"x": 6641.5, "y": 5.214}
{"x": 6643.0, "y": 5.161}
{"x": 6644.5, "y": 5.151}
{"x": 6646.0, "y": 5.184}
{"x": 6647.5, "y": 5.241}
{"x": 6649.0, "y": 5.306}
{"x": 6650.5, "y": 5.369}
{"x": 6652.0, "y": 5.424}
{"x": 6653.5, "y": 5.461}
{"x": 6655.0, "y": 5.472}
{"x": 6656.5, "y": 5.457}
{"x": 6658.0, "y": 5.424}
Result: 1.6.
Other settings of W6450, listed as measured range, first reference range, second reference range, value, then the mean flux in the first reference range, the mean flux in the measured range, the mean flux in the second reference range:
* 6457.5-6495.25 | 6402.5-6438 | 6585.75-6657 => 0.40 angstroms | 5.73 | 5.57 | 5.36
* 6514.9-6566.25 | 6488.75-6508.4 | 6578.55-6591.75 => 1.65 angstroms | 5.52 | 5.29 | 5.41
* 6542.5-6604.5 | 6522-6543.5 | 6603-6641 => 2.10 angstroms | 5.47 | 5.24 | 5.38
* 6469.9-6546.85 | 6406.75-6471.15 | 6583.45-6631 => -0.92 angstroms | 5.59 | 5.57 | 5.39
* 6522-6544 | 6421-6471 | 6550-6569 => -2.03 angstroms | 5.56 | 5.46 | 4.83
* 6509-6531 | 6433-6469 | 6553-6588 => -1.69 angstroms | 5.47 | 5.67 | 5.11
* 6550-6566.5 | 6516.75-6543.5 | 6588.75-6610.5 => 2.00 angstroms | 5.51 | 4.82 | 5.44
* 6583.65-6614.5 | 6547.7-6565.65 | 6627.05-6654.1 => -1.98 angstroms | 4.9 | 5.43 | 5.3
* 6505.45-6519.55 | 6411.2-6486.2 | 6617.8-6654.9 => -0.59 angstroms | 5.6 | 5.73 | 5.3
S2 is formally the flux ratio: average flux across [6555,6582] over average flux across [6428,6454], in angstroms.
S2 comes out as 0.91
